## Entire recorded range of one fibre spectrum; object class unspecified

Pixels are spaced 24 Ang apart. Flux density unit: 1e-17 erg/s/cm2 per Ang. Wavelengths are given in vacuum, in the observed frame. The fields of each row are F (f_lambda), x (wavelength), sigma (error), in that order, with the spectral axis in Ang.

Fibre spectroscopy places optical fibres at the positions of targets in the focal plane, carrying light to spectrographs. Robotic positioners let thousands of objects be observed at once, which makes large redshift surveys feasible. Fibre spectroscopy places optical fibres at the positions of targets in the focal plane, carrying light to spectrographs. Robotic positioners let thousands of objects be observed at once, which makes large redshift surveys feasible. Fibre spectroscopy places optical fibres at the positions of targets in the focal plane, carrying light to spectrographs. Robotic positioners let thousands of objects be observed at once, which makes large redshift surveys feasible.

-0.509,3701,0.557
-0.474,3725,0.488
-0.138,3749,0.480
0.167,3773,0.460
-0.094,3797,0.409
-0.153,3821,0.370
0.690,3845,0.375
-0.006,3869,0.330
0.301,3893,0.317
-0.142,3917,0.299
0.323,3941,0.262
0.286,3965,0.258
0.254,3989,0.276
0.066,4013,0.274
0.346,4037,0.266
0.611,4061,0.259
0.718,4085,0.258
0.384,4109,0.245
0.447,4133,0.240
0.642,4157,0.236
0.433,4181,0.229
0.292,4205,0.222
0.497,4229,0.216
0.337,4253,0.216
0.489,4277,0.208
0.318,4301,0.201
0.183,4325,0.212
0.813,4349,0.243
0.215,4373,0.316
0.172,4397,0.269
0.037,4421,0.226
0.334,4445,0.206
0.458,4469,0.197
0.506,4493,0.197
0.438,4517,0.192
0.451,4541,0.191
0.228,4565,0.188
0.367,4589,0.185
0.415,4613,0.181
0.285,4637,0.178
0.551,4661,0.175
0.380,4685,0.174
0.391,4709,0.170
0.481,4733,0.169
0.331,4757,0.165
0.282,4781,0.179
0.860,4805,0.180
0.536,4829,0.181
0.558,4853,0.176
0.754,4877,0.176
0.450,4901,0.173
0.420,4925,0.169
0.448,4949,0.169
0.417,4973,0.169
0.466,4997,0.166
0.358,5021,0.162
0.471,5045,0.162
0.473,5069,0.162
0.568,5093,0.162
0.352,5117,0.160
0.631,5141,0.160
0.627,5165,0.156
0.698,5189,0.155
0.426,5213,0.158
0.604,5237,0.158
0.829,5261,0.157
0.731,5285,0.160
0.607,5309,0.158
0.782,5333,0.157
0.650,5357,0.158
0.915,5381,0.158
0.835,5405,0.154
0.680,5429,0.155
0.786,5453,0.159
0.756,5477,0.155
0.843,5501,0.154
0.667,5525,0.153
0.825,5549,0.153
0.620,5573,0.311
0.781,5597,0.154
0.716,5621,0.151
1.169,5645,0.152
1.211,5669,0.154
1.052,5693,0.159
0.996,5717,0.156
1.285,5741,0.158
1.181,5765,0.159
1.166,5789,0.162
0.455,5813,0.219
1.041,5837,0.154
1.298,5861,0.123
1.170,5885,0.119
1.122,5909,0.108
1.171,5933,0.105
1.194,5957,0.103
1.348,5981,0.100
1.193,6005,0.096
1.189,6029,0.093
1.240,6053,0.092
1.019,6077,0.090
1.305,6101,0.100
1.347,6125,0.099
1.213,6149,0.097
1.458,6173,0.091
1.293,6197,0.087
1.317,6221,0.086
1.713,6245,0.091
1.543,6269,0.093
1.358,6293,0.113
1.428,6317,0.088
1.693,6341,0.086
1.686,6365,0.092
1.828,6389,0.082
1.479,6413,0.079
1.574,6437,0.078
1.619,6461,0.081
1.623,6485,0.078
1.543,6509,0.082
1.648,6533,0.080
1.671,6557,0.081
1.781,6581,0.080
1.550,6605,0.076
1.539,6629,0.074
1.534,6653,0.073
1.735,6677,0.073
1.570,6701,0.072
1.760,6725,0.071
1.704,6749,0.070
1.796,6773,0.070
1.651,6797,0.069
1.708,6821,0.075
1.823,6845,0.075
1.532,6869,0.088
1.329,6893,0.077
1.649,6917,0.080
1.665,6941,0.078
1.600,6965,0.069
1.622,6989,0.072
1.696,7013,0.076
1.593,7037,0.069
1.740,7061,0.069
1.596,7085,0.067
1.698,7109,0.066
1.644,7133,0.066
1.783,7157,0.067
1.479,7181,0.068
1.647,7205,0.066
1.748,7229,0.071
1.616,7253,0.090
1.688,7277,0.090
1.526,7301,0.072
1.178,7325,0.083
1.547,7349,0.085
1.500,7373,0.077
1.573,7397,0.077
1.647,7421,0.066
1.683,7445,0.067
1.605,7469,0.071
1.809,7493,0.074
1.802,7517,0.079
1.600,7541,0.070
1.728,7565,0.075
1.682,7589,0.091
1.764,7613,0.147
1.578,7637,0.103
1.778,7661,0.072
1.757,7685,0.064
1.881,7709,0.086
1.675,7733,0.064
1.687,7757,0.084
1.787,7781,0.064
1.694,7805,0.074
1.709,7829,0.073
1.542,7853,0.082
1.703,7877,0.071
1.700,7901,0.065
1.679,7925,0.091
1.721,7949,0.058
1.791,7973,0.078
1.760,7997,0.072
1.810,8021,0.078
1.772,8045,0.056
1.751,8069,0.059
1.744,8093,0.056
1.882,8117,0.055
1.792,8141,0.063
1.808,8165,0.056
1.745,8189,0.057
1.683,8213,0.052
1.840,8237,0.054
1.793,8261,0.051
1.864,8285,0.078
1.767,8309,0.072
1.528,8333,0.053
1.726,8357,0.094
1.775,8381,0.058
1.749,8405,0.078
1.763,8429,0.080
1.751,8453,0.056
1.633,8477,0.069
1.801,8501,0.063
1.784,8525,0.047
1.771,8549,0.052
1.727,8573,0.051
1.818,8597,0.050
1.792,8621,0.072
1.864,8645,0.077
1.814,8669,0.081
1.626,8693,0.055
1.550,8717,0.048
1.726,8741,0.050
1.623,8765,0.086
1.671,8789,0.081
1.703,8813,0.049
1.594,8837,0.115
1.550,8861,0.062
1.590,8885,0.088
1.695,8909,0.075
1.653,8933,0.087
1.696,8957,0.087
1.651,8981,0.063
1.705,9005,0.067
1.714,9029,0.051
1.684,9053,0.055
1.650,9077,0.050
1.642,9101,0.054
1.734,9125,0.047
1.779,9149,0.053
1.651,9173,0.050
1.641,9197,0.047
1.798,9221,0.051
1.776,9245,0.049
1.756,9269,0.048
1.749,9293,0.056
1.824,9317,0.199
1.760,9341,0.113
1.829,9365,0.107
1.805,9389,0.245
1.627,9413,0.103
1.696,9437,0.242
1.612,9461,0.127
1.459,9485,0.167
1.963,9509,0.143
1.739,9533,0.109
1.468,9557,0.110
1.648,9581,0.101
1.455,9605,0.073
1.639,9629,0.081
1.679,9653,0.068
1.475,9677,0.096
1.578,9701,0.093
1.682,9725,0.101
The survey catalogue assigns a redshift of 0.414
